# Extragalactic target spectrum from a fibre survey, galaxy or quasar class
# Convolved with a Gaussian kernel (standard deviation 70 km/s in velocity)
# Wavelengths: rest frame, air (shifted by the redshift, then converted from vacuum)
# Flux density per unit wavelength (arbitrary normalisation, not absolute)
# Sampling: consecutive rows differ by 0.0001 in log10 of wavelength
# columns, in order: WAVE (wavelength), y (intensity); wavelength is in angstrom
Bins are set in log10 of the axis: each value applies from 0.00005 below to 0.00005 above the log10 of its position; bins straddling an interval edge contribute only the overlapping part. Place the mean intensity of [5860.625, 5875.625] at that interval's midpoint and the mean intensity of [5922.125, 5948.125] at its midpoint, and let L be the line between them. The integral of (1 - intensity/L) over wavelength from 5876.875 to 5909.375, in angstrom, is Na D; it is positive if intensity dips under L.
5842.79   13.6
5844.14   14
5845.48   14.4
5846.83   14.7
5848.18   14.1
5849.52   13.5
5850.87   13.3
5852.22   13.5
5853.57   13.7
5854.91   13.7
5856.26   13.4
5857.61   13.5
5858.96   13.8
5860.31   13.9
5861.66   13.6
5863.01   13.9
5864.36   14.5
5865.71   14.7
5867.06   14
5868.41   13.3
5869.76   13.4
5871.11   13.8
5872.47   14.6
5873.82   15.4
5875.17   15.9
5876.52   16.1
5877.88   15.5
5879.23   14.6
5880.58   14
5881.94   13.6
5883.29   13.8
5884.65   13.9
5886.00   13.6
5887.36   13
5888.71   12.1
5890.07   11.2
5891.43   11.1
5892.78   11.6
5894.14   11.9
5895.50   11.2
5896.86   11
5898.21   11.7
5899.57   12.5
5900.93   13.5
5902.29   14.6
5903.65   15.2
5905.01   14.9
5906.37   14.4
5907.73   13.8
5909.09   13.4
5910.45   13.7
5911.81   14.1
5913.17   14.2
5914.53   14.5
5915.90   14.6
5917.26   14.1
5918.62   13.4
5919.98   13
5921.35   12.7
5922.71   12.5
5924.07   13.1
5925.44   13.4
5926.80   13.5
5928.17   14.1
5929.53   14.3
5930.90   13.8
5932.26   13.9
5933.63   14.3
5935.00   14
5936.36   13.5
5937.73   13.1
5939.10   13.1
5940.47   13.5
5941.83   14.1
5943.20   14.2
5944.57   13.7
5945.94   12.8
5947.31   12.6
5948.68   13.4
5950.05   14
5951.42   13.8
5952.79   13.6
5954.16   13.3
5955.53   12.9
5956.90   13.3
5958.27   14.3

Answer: 1.8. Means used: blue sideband 14.3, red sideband 13.6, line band 13.2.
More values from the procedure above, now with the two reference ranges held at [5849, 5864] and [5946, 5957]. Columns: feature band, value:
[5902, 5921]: -0.9 angstrom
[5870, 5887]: -1.2 angstrom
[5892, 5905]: 0.8 angstrom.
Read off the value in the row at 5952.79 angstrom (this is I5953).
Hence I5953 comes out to 13.6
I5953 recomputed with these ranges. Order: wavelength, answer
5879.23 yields 14.6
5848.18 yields 14.1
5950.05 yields 14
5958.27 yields 14.3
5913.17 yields 14.2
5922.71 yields 12.5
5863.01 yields 13.9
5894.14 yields 11.9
